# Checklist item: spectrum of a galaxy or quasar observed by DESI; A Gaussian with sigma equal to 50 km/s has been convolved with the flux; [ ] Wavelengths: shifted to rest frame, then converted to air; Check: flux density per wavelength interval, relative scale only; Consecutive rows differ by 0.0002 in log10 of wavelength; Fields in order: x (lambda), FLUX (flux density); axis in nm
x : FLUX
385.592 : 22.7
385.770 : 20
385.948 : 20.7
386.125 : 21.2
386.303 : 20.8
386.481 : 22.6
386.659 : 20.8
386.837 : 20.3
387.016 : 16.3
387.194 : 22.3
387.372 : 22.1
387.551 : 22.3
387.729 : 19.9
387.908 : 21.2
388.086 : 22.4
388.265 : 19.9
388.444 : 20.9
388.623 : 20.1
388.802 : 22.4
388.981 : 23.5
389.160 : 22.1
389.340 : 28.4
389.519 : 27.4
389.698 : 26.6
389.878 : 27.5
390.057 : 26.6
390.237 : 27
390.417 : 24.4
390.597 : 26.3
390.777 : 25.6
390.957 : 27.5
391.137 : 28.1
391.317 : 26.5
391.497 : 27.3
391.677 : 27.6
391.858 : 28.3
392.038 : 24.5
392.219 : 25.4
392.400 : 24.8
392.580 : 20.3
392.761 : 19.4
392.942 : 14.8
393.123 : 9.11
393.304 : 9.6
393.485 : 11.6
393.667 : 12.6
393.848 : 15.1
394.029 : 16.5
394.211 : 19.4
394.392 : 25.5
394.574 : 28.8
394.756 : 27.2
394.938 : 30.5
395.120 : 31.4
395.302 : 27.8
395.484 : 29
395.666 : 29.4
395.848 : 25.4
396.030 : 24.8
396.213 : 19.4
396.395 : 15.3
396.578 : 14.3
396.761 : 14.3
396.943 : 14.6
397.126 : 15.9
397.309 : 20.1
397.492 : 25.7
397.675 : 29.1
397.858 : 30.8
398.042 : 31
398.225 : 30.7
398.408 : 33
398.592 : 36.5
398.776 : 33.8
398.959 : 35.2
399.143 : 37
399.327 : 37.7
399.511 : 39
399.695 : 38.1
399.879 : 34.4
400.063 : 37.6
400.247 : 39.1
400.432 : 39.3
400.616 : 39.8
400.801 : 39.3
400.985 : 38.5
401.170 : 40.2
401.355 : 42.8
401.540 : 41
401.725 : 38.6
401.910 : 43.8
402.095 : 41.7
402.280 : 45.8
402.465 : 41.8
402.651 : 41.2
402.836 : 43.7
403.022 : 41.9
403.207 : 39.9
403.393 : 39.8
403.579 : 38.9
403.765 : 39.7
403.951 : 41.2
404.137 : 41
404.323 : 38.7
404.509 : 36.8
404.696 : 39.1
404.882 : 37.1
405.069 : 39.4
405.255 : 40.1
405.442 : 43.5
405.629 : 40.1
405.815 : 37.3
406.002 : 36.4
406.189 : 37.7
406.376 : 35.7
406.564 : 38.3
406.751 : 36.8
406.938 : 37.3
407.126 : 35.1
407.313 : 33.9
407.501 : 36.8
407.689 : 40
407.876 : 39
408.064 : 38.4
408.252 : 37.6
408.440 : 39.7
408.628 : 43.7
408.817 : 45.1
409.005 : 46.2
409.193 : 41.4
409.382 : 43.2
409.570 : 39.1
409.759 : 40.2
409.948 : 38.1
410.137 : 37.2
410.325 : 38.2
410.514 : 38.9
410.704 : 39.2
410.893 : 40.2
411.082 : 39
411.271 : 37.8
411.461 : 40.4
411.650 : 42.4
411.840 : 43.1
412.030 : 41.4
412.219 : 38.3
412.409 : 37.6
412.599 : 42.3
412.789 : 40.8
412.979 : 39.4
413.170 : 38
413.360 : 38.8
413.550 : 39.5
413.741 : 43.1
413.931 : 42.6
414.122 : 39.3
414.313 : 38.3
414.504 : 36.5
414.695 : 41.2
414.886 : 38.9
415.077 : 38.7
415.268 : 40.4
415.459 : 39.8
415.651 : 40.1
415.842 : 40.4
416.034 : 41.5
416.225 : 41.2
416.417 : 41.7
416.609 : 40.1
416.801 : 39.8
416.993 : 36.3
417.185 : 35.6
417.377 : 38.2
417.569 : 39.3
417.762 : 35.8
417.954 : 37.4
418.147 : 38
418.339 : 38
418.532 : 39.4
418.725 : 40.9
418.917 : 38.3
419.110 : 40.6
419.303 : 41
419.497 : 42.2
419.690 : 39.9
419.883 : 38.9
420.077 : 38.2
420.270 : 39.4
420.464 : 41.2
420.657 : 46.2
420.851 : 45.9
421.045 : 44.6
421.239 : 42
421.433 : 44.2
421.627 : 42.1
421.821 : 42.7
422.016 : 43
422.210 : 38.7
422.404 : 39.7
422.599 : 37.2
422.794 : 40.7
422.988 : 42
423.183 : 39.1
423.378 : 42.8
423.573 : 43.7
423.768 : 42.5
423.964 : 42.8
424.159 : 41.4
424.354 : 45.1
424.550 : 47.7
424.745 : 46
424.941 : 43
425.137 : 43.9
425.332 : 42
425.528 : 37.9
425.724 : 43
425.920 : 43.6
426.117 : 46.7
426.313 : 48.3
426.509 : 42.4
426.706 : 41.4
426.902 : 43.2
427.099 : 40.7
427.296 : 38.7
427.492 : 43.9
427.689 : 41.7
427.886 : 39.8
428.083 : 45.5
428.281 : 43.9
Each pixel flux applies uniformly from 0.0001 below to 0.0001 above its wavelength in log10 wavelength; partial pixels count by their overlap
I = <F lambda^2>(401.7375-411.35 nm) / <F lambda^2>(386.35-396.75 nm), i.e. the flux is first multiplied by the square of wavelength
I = 1.89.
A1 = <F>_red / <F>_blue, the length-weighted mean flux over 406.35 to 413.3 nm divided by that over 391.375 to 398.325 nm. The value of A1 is 1.8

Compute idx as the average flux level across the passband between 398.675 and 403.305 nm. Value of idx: 39.7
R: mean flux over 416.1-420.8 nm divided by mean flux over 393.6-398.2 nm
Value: 1.71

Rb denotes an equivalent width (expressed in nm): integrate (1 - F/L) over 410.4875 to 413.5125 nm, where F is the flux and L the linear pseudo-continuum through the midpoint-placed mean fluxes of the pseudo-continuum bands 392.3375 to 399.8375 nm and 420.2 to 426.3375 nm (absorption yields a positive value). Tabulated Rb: -0.40 nm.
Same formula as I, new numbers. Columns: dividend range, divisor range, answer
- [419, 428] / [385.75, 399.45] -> 2.06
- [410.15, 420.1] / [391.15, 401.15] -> 1.62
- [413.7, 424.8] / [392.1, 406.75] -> 1.41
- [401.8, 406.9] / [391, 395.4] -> 1.90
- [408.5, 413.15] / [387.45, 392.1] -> 1.81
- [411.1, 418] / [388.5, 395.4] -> 1.90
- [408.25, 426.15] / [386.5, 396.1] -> 2.01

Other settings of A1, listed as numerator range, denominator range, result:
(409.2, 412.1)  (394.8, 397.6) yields 1.76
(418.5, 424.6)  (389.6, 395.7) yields 1.77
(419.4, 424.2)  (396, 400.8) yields 1.40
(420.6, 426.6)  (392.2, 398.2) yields 1.99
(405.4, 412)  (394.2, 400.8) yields 1.35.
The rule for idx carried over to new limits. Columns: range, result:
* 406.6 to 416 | 39.7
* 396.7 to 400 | 30.1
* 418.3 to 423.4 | 41.1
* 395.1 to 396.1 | 27.8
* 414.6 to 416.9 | 40.3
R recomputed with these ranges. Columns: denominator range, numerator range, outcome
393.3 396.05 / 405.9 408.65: 1.62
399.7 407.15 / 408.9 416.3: 1.01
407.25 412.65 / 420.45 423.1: 1.06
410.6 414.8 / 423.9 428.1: 1.08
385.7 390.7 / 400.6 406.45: 1.76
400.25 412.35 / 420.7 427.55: 1.07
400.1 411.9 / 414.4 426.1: 1.03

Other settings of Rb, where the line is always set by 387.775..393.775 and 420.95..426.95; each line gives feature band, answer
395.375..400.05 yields -0.17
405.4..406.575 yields -0.24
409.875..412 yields -0.29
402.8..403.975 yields -0.40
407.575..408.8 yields -0.25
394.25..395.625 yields -0.17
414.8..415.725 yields -0.05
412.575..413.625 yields -0.10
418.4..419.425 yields -0.01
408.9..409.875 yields -0.23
